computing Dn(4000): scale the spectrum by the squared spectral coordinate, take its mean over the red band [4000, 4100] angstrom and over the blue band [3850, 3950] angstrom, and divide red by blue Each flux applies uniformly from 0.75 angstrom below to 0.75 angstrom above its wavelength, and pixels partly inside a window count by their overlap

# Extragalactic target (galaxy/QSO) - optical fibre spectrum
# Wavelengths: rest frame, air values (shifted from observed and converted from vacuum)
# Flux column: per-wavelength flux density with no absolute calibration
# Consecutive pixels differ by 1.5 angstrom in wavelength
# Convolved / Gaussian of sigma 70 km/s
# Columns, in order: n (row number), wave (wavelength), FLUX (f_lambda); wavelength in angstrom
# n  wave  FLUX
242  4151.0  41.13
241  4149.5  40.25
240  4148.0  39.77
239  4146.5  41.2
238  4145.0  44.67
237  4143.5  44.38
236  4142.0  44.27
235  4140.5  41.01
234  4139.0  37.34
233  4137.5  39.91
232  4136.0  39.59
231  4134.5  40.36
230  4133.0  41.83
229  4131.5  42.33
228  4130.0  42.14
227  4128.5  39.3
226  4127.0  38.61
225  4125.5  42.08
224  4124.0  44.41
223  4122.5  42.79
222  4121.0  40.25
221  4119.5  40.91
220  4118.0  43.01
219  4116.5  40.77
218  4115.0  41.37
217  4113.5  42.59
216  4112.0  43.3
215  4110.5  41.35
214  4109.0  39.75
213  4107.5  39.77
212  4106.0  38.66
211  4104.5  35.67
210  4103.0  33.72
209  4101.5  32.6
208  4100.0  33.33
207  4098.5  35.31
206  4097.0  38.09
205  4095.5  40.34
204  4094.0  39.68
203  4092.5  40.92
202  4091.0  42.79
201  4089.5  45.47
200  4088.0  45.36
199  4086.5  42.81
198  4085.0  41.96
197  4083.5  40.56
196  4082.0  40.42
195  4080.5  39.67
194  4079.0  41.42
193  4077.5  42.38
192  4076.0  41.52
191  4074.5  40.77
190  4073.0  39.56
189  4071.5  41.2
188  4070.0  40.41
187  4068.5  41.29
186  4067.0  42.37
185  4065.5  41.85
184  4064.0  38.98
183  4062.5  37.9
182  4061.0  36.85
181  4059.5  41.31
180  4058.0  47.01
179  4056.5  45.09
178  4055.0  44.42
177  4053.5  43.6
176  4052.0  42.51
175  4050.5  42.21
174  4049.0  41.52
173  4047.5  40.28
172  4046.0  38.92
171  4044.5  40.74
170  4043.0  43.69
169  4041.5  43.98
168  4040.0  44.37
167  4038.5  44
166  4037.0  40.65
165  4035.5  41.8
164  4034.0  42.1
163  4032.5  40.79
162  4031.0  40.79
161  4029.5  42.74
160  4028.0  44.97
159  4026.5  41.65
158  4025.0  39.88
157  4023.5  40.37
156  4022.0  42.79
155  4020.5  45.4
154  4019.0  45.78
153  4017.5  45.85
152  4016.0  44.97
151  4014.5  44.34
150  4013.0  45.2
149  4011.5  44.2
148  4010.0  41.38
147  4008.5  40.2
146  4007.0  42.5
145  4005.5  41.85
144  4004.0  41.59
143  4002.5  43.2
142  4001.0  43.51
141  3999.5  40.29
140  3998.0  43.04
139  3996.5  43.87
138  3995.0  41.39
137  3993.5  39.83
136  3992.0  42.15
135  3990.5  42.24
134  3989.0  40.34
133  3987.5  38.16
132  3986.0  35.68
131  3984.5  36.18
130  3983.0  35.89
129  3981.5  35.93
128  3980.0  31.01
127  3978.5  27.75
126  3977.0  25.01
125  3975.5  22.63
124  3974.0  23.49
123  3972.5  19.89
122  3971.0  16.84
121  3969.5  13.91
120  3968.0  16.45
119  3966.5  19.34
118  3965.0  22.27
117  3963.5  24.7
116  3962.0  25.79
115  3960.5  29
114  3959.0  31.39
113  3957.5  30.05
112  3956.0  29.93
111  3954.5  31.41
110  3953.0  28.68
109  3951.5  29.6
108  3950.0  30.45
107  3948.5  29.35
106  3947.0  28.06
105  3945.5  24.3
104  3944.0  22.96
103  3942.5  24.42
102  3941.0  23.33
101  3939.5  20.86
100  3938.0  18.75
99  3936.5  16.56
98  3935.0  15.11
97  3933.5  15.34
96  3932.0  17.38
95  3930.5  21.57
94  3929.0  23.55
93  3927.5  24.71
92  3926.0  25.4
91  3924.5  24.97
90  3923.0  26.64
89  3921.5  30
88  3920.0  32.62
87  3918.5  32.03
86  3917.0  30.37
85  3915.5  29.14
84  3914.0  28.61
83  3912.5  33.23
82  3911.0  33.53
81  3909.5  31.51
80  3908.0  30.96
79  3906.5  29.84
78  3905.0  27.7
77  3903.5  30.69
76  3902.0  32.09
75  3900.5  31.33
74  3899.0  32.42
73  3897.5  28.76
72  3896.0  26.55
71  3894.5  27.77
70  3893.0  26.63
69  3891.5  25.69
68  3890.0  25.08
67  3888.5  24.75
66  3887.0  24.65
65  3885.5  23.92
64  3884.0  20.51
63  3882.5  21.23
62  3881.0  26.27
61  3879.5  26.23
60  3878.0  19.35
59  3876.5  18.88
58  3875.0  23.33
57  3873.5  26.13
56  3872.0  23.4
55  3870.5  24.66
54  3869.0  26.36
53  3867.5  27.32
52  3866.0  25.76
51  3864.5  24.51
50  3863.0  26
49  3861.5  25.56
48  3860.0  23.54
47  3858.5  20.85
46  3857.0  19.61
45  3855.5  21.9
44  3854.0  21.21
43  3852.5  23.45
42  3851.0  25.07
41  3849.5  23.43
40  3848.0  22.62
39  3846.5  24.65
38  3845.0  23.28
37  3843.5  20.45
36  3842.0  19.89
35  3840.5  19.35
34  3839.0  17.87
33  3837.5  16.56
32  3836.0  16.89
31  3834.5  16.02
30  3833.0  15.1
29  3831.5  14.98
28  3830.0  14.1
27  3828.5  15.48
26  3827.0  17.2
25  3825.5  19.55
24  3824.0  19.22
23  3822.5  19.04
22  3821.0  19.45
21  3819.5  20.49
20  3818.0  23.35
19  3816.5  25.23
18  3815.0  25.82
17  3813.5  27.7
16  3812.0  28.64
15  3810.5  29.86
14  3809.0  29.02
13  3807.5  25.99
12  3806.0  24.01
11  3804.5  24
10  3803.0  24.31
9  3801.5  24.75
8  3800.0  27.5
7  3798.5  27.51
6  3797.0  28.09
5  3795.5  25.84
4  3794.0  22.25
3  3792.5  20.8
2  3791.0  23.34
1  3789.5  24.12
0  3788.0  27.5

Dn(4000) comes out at 1.78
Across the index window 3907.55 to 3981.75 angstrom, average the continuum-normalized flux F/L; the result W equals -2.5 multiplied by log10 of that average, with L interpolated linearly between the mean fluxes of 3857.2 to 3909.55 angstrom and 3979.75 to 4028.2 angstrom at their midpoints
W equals 0.29 mag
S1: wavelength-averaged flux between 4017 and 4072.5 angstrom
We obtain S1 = 42.1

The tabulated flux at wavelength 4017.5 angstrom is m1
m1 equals 45.85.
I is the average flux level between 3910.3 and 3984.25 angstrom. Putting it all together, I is 25.7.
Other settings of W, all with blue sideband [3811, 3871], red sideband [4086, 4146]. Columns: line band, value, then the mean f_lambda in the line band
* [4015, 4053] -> -0.22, 42.5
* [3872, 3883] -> 0.04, 23.1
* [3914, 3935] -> 0.08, 25.4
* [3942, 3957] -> 0.04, 28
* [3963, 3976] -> 0.47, 19.8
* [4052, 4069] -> -0.14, 41.9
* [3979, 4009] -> -0.23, 39.8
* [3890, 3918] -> -0.15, 29.7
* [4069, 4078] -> -0.09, 40.9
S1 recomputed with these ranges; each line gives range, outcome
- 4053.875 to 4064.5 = 41.8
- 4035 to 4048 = 42.1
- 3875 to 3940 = 25.9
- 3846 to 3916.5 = 25.9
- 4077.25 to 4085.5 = 41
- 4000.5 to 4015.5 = 42.8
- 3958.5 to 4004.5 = 32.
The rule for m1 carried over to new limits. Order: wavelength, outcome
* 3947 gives 28.06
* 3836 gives 16.89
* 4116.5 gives 40.77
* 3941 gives 23.33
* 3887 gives 24.65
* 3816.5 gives 25.23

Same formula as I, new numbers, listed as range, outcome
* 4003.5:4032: 43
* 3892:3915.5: 30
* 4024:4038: 41.7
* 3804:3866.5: 21.8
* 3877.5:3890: 23.5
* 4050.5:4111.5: 40.5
